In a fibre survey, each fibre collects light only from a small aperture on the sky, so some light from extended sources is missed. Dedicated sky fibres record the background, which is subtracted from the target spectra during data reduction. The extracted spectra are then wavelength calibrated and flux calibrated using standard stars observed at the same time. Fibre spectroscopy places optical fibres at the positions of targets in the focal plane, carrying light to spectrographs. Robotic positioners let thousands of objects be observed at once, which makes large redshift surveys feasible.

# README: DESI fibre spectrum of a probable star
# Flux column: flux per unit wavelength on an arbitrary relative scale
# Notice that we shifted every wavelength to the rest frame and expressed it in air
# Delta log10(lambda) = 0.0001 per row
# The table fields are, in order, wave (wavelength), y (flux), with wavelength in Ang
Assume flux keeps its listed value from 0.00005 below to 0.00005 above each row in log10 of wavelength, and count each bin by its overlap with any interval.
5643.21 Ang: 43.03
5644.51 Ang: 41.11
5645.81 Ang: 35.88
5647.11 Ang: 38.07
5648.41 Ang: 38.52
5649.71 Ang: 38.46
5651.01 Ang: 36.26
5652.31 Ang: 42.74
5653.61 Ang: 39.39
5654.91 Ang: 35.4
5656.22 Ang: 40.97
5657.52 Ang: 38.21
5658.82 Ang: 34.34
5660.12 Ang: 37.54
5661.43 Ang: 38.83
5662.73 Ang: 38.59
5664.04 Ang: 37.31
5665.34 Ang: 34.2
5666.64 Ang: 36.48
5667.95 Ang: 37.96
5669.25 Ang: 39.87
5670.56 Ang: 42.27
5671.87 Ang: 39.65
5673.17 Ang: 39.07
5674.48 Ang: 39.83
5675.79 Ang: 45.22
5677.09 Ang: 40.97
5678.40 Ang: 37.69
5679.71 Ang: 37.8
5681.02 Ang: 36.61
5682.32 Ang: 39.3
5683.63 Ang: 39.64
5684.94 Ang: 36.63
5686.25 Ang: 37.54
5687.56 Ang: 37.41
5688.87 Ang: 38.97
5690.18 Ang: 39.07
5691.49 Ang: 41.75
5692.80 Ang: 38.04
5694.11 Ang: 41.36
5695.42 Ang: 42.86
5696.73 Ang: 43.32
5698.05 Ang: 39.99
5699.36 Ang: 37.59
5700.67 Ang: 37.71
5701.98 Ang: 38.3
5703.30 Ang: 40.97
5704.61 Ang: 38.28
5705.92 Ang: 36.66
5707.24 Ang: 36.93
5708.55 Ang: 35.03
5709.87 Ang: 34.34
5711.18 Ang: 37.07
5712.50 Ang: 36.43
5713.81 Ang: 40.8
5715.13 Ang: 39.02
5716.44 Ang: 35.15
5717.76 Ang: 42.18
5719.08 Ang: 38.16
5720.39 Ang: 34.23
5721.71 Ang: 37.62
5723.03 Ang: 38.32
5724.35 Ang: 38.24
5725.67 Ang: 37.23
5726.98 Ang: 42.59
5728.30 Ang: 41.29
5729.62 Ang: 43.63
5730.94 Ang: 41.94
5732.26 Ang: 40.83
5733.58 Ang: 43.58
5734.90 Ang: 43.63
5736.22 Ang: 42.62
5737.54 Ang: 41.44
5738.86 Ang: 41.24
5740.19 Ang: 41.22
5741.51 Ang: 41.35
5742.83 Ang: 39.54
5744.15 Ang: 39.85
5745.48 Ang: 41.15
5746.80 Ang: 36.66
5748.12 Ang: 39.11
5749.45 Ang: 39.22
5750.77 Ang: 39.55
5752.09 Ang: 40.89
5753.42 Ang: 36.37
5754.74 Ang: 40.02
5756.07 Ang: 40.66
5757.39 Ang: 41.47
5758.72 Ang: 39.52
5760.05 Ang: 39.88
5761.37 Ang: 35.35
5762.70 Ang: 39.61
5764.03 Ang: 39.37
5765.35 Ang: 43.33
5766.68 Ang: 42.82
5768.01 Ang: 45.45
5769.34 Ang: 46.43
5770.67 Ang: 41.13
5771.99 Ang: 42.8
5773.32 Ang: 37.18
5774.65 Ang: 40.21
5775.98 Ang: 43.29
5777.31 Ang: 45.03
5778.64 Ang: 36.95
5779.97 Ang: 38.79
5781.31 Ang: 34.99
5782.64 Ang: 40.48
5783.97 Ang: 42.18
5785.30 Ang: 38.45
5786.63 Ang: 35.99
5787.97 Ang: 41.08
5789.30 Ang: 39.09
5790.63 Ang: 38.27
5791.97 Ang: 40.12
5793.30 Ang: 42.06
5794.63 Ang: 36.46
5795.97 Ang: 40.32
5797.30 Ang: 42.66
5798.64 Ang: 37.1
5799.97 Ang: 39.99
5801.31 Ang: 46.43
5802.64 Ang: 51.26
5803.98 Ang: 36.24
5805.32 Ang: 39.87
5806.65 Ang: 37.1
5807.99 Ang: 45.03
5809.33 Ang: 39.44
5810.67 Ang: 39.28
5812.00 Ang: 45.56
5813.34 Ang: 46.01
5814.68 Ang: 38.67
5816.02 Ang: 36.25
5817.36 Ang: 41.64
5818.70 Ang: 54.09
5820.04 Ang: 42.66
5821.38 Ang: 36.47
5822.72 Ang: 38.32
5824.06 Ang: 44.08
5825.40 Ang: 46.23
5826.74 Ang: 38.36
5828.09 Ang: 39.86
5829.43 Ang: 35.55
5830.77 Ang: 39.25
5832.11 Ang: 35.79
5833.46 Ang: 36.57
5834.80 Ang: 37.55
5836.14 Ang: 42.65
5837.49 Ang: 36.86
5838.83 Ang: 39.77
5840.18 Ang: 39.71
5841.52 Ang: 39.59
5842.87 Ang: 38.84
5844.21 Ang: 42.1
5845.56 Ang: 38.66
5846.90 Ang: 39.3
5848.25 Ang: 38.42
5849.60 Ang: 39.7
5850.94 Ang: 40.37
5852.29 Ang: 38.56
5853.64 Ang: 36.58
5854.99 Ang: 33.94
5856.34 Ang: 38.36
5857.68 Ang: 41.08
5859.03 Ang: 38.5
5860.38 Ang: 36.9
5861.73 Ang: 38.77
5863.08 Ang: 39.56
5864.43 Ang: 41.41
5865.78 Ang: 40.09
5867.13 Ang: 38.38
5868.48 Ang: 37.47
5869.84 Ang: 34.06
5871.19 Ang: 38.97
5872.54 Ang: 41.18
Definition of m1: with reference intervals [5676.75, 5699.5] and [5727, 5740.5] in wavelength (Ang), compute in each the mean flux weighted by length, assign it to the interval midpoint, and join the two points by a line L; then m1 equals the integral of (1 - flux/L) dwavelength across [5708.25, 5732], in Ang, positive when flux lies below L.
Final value 1.6 Ang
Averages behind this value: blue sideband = 39.3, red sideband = 42.2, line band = 38.6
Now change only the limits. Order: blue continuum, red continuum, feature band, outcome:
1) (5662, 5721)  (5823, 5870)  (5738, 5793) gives -1.94 Ang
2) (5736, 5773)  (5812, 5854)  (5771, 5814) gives -0.31 Ang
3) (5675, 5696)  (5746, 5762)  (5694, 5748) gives -0.33 Ang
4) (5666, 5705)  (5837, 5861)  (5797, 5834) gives -2.06 Ang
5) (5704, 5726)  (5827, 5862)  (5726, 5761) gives -2.80 Ang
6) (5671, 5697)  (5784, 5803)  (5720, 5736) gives -0.17 Ang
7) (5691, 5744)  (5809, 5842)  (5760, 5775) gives -0.47 Ang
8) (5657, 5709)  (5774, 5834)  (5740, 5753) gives -0.02 Ang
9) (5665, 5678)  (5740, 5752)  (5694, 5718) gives 0.72 Ang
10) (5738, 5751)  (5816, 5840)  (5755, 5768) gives -0.17 Ang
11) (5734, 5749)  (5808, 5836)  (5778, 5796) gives 0.81 Ang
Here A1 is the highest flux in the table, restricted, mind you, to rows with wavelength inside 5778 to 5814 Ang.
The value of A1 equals 51.26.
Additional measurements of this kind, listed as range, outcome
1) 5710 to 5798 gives 46.43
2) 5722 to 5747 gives 43.63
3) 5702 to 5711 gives 40.97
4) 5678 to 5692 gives 41.75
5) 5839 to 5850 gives 42.1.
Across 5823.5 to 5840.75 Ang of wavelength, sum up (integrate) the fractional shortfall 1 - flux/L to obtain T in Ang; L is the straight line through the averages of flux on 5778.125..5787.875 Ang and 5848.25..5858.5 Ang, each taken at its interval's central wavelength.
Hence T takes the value -0.4 Ang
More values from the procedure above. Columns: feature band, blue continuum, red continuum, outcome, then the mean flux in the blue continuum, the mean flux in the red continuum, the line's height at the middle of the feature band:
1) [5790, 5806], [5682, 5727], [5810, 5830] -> 0.0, 38.5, 41.6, 41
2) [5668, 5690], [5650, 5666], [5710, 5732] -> -0.6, 37.8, 38.9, 38.2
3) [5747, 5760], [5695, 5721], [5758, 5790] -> 0.1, 38.2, 40.4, 39.7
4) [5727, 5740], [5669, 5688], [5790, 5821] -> -0.6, 39.3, 41.5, 40.3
